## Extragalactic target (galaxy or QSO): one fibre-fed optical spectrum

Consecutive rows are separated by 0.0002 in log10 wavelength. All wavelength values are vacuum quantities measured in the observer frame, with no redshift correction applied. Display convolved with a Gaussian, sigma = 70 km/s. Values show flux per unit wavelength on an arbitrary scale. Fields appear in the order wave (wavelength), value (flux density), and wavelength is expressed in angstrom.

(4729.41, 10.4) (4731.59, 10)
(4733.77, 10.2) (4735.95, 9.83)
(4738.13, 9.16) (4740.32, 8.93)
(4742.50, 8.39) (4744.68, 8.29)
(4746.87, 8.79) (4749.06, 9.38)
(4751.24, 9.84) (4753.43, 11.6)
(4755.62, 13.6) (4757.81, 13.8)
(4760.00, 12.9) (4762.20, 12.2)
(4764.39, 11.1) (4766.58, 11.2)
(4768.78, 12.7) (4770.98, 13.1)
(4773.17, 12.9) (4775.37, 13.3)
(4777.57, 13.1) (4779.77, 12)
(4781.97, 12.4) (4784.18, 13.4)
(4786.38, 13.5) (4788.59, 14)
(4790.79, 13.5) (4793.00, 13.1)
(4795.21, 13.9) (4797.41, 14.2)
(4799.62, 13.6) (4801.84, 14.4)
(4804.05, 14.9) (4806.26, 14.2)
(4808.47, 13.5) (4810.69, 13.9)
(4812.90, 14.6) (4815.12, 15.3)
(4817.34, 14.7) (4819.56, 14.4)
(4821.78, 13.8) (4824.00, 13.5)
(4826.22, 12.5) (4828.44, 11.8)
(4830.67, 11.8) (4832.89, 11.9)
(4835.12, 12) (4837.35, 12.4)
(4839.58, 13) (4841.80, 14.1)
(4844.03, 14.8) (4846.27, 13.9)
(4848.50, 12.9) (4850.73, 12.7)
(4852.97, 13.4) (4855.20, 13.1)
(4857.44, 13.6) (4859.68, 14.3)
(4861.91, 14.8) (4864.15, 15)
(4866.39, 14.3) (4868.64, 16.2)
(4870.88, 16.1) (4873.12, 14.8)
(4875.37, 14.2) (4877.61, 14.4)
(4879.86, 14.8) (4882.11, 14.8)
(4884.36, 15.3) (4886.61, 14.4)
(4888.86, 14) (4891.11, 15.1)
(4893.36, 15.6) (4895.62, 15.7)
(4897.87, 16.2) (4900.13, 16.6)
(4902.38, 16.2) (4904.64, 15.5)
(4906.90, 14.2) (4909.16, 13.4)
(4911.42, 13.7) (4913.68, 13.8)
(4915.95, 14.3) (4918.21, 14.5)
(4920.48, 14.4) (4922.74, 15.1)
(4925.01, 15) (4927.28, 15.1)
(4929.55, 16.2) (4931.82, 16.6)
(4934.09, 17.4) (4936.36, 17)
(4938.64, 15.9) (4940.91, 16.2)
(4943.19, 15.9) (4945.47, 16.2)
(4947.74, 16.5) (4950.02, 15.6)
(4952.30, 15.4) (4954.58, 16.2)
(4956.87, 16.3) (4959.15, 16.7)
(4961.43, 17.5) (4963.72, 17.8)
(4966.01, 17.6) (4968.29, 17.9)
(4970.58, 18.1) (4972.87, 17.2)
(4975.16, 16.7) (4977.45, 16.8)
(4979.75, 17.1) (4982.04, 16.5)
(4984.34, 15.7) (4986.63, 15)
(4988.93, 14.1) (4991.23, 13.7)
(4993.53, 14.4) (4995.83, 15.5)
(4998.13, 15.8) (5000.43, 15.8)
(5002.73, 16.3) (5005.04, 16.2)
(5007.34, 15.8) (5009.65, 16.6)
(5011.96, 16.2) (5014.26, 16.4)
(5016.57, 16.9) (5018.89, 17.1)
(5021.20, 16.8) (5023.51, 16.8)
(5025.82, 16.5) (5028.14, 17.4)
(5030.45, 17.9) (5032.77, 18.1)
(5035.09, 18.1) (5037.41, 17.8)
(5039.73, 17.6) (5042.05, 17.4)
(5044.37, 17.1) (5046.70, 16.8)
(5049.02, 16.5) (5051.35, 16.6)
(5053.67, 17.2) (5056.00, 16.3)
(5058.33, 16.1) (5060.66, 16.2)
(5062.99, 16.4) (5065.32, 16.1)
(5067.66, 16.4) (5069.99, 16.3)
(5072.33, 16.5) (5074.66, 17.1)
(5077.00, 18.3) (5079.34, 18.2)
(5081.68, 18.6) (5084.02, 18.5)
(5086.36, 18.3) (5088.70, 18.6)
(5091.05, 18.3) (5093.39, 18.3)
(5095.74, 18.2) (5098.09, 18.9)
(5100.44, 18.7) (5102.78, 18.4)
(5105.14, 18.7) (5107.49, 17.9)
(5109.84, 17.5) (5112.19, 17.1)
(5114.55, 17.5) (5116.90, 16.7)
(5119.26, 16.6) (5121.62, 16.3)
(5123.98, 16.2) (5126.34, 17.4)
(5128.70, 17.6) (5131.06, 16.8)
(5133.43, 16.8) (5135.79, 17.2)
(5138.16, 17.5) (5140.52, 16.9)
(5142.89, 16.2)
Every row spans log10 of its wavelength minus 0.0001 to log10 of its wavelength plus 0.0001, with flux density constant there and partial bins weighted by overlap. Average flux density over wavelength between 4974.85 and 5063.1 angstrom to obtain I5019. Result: 16.5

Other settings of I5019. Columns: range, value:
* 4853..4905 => 15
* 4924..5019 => 16.3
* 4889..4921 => 14.9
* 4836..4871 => 14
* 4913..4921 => 14.3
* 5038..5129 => 17.4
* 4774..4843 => 13.4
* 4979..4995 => 15.2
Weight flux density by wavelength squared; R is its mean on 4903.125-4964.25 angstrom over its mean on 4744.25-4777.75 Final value 1.43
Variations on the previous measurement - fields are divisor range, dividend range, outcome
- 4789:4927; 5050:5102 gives 1.34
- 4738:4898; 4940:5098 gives 1.37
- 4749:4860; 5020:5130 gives 1.47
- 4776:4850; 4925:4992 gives 1.29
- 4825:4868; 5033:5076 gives 1.38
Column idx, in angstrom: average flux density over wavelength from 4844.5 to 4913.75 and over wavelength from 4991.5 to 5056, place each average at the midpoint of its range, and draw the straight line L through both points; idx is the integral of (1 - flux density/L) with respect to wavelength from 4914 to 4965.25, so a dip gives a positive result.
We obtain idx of -1.58 angstrom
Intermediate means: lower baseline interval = 14.6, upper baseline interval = 16.7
